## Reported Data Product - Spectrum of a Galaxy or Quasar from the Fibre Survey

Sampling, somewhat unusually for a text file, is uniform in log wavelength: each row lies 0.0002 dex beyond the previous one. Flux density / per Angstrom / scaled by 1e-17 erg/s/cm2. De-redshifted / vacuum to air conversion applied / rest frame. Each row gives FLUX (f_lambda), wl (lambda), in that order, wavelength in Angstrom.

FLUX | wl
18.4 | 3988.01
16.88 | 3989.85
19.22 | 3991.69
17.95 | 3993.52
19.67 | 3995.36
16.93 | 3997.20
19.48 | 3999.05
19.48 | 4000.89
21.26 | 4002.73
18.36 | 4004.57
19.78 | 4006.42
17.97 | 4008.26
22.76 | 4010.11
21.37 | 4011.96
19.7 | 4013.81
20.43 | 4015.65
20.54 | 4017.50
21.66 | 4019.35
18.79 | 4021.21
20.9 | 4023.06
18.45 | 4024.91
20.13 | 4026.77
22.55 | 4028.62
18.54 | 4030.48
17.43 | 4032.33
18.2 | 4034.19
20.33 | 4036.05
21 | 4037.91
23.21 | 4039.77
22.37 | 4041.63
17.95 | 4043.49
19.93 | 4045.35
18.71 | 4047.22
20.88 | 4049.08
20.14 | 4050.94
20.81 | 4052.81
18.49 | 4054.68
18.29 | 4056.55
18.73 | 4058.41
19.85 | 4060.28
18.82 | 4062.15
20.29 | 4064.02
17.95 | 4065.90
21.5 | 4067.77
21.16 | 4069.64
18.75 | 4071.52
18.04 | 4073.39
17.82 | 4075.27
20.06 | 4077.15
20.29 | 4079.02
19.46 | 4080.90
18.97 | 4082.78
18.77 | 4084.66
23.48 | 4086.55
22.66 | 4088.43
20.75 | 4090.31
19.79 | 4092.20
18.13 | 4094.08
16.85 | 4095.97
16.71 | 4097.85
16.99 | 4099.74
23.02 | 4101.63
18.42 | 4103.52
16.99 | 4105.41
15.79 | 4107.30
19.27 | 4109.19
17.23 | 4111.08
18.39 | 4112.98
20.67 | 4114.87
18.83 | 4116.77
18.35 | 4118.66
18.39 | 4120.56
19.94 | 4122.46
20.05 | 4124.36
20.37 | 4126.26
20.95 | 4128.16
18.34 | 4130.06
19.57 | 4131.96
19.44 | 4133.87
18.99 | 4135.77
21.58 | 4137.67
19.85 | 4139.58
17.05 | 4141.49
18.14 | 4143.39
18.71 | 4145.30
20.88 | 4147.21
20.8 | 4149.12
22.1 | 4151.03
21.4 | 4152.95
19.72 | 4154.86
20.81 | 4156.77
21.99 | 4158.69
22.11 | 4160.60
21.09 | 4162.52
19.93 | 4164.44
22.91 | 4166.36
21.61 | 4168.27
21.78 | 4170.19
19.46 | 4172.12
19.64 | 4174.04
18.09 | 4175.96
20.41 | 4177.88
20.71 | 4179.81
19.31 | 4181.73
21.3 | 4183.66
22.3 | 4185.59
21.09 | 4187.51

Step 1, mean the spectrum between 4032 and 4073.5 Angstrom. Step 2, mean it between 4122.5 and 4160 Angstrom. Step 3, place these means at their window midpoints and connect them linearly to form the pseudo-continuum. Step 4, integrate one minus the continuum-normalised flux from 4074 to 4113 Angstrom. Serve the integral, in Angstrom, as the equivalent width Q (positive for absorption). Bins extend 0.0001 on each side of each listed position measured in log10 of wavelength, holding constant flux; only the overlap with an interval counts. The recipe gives 1.66 Angstrom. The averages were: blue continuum 19.8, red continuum 20.1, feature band 19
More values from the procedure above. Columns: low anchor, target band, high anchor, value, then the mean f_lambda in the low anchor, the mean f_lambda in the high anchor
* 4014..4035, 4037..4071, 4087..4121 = -1.0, 19.8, 18.8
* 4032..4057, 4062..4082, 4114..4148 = 0.3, 19.9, 19.4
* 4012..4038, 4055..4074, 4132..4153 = 0.5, 19.9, 19.8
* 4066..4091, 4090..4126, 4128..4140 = 2.2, 20.1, 19.7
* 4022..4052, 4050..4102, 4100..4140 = 0.5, 20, 19.2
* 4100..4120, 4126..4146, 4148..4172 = 0.7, 18.6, 21.3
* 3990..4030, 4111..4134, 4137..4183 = 1.0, 19.8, 20.4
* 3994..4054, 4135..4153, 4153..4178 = 0.7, 20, 20.8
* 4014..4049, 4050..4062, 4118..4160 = 0.4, 20.1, 19.9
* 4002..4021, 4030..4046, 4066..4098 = 0.1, 20.3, 19.6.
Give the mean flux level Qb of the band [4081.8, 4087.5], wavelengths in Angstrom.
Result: 20.4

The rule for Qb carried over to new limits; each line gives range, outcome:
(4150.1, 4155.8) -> 21.1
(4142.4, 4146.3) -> 18.5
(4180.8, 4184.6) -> 20.3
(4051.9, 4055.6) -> 19.6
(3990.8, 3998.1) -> 18.5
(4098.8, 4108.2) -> 18.3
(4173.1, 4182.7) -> 19.6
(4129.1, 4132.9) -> 19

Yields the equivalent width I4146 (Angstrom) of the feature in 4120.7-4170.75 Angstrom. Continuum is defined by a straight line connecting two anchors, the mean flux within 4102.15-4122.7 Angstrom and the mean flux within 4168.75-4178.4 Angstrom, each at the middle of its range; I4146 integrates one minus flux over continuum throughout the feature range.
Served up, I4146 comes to -2.8 Angstrom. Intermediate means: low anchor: 18.4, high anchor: 19.9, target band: 20.3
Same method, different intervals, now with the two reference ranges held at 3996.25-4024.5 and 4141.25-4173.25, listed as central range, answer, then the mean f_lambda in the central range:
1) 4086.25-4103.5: 0.6 Angstrom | 19.6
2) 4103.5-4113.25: 1.4 Angstrom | 17.6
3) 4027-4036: 0.3 Angstrom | 19.4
